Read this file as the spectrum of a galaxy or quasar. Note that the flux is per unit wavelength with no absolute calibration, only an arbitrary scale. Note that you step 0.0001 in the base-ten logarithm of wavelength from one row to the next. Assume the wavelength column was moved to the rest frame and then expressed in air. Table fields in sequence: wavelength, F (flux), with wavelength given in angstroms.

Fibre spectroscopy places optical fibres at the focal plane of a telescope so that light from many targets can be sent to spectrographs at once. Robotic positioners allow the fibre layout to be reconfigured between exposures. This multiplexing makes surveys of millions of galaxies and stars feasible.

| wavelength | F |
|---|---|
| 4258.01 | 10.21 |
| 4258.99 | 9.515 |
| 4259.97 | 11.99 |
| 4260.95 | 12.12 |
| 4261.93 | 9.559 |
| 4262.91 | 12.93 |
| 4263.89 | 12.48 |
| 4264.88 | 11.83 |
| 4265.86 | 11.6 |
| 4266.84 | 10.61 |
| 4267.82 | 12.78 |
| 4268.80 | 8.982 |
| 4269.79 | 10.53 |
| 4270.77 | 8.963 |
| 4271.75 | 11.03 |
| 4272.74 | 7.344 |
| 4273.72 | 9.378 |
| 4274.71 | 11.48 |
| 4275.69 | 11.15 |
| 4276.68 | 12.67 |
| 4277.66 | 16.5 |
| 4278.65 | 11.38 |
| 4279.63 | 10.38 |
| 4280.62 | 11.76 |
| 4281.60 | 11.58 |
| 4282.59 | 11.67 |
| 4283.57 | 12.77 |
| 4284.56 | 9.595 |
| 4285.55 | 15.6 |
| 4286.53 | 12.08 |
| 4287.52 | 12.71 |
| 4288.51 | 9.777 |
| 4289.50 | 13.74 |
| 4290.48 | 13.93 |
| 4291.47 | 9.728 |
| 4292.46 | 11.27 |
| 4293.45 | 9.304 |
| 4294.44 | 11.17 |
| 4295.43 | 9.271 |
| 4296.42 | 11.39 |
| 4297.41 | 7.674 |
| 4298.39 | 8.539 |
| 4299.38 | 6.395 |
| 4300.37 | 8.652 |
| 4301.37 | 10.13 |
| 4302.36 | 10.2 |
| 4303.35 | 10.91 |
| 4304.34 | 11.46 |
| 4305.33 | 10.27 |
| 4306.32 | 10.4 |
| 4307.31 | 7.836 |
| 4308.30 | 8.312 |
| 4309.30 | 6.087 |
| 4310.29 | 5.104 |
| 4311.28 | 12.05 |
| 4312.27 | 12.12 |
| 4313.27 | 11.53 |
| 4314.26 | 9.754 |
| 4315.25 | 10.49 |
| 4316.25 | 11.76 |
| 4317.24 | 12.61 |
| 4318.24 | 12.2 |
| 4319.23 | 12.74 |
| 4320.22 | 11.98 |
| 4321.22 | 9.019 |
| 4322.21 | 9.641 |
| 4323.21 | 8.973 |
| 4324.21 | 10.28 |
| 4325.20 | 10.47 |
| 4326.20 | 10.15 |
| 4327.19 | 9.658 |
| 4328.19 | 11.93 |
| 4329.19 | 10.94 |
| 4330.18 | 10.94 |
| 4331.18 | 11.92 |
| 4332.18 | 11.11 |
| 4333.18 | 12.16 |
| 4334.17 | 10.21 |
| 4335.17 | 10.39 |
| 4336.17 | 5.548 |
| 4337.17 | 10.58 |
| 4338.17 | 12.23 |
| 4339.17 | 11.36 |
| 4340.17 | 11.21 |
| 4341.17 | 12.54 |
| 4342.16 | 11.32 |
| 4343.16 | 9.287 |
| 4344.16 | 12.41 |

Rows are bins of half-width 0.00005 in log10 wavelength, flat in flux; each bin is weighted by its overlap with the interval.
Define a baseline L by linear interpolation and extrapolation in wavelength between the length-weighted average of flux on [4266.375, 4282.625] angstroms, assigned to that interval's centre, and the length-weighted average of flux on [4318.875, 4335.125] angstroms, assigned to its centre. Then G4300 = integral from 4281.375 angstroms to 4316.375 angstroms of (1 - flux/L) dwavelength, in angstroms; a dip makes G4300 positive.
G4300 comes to 1.64 angstroms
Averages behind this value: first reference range 11.1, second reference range 10.7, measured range 10.4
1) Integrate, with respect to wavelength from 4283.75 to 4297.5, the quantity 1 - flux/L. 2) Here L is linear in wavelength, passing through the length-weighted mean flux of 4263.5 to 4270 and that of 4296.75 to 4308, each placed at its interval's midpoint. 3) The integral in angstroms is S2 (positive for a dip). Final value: -1.9 angstroms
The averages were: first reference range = 11.3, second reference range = 9.34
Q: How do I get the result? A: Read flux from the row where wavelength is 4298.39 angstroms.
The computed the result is 8.539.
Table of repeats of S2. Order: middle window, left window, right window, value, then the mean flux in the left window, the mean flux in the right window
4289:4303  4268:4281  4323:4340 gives 0.9 angstroms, 10.9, 10.6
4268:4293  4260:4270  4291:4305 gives -2.1 angstroms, 11.4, 9.72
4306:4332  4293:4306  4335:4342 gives -0.6 angstroms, 9.66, 10.6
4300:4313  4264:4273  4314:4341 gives 1.4 angstroms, 10.6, 10.8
